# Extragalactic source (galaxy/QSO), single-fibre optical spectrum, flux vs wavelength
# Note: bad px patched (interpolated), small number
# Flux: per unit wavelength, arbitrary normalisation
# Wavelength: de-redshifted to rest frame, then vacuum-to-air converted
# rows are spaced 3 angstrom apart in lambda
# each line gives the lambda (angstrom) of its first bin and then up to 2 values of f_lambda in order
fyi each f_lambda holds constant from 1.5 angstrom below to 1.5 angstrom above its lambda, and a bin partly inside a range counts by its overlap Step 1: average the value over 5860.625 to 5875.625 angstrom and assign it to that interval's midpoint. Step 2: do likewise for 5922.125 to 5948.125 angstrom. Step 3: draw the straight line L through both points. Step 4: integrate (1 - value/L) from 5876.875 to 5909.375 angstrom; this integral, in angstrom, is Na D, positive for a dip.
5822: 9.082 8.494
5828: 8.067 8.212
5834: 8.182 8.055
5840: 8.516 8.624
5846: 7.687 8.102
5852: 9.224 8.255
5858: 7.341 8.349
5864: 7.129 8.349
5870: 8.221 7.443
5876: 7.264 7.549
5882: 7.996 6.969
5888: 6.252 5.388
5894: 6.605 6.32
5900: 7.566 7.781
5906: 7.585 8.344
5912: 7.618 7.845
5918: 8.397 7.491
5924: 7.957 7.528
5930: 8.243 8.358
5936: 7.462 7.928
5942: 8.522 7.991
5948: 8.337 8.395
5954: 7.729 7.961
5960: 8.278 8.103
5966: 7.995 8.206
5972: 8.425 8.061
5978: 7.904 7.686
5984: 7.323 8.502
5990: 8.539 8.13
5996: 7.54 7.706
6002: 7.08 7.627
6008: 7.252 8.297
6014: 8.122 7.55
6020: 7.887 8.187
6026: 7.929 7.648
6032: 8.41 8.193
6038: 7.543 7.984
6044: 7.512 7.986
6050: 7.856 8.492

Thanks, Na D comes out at 3.32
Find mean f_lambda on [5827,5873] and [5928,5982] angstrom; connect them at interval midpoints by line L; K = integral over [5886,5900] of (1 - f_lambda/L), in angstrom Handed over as 3.09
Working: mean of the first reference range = 8.13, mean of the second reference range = 8.09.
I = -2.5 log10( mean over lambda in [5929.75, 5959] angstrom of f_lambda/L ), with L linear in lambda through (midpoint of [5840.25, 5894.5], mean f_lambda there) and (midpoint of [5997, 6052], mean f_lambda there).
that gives -0.05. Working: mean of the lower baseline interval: 7.64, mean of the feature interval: 8.09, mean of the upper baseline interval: 7.82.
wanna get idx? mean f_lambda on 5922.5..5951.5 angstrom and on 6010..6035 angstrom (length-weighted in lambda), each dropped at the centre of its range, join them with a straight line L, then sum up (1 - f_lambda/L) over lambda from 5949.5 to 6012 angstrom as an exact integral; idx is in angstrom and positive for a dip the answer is 0.8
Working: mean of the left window 8.06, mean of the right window 8.01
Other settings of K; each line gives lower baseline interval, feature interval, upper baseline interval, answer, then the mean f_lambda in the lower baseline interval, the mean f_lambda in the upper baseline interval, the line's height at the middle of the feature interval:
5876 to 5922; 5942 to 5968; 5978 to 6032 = -1.8 angstrom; 7.31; 7.84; 7.59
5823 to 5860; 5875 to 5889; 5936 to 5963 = 1.6 angstrom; 8.24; 8.1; 8.19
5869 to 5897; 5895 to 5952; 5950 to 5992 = -2.7 angstrom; 7.02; 8.08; 7.5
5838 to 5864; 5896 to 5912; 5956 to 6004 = 1.0 angstrom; 8.19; 7.96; 8.1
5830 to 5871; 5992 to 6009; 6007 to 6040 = 0.9 angstrom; 8.16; 7.92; 7.95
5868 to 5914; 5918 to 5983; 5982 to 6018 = -4.0 angstrom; 7.28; 7.81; 7.57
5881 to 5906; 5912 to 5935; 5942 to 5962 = -1.3 angstrom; 6.88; 8.15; 7.53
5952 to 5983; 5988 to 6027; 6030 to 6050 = 0.6 angstrom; 8.03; 7.92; 7.97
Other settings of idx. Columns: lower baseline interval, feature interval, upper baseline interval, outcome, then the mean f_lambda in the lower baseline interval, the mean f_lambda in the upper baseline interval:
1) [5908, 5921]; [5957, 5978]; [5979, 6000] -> -0.5 angstrom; 7.98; 7.92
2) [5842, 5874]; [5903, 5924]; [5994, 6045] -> 0.3 angstrom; 8.07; 7.8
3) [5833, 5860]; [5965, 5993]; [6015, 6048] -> -0.3 angstrom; 8.22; 7.9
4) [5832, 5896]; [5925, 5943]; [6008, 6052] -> -0.5 angstrom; 7.68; 7.92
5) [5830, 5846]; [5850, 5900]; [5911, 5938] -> 4.2 angstrom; 8.26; 7.88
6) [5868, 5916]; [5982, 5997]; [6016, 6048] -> -0.6 angstrom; 7.3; 7.9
